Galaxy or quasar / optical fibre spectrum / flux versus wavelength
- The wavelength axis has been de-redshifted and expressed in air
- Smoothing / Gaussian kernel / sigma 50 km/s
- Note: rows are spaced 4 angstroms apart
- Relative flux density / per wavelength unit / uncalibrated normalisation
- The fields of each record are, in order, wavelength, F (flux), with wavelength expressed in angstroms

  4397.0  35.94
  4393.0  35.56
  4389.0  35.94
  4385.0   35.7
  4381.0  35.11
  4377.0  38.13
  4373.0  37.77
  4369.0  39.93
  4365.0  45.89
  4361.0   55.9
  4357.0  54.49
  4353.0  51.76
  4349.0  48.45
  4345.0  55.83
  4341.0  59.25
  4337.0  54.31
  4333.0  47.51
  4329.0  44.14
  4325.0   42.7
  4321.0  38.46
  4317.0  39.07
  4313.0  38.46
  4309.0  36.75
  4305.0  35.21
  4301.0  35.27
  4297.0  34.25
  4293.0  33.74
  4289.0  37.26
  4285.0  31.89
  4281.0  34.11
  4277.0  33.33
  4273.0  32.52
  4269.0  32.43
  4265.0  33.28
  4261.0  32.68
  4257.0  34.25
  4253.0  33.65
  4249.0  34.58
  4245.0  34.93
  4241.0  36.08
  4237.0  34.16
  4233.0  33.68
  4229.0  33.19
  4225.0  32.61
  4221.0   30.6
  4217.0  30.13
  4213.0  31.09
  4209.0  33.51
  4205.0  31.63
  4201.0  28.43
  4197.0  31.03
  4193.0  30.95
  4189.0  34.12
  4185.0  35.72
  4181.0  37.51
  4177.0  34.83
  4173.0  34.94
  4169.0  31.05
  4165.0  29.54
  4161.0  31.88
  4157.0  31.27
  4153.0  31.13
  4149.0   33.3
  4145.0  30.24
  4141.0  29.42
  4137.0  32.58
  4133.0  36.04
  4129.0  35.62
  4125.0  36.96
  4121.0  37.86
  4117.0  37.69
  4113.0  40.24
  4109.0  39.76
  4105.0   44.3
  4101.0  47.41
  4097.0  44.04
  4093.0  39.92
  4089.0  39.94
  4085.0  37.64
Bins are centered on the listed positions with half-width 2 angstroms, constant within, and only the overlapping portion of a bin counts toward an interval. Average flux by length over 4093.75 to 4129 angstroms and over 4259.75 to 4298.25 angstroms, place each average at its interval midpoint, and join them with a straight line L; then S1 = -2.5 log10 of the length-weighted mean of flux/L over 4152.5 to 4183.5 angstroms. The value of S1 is 0.16 mag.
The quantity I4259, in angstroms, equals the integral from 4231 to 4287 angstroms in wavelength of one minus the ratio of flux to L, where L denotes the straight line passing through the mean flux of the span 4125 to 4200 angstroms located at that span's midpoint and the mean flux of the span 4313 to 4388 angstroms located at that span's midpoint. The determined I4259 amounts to 8.0 angstroms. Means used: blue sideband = 32.9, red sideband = 45.5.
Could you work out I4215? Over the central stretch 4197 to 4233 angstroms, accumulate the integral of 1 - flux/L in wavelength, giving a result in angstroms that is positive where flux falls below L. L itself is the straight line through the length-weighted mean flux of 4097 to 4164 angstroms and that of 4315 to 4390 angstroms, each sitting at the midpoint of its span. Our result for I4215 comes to 7.4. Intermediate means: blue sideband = 36.1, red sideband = 45.4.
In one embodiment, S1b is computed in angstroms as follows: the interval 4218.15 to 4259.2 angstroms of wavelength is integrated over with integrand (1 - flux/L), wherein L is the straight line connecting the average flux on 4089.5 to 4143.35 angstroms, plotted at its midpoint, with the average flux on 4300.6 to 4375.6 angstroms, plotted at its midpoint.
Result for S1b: 8.4 angstroms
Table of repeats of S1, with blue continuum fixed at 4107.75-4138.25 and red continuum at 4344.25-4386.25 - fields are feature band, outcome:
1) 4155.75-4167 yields 0.24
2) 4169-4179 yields 0.14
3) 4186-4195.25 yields 0.20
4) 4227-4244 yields 0.19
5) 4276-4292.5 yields 0.24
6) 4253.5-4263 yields 0.24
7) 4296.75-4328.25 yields 0.15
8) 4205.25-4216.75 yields 0.25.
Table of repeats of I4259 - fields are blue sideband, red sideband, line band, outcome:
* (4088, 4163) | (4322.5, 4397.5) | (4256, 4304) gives 9.65 angstroms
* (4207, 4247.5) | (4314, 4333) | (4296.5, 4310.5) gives 1.55 angstroms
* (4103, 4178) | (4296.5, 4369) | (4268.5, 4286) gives 3.89 angstroms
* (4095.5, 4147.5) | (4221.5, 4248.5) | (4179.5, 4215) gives 2.65 angstroms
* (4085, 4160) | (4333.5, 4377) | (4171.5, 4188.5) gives 1.92 angstroms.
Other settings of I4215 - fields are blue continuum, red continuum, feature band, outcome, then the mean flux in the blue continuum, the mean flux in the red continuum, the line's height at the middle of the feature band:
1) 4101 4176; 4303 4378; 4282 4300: 3.6 angstroms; 35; 45.6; 43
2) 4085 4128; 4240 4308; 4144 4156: 2.2 angstroms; 40.5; 34.1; 38.9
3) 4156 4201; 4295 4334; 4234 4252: 0.5 angstroms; 32.8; 39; 35.7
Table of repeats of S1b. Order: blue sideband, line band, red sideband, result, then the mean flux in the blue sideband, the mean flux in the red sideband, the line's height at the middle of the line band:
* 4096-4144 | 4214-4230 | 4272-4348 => 3.2 angstroms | 38.2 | 40.4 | 39.4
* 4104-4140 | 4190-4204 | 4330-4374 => 3.7 angstroms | 37.5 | 50.2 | 41.6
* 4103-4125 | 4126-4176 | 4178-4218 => 5.7 angstroms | 39.7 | 32.5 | 36.5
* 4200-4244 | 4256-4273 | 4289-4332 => 1.0 angstroms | 32.4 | 38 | 35.1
